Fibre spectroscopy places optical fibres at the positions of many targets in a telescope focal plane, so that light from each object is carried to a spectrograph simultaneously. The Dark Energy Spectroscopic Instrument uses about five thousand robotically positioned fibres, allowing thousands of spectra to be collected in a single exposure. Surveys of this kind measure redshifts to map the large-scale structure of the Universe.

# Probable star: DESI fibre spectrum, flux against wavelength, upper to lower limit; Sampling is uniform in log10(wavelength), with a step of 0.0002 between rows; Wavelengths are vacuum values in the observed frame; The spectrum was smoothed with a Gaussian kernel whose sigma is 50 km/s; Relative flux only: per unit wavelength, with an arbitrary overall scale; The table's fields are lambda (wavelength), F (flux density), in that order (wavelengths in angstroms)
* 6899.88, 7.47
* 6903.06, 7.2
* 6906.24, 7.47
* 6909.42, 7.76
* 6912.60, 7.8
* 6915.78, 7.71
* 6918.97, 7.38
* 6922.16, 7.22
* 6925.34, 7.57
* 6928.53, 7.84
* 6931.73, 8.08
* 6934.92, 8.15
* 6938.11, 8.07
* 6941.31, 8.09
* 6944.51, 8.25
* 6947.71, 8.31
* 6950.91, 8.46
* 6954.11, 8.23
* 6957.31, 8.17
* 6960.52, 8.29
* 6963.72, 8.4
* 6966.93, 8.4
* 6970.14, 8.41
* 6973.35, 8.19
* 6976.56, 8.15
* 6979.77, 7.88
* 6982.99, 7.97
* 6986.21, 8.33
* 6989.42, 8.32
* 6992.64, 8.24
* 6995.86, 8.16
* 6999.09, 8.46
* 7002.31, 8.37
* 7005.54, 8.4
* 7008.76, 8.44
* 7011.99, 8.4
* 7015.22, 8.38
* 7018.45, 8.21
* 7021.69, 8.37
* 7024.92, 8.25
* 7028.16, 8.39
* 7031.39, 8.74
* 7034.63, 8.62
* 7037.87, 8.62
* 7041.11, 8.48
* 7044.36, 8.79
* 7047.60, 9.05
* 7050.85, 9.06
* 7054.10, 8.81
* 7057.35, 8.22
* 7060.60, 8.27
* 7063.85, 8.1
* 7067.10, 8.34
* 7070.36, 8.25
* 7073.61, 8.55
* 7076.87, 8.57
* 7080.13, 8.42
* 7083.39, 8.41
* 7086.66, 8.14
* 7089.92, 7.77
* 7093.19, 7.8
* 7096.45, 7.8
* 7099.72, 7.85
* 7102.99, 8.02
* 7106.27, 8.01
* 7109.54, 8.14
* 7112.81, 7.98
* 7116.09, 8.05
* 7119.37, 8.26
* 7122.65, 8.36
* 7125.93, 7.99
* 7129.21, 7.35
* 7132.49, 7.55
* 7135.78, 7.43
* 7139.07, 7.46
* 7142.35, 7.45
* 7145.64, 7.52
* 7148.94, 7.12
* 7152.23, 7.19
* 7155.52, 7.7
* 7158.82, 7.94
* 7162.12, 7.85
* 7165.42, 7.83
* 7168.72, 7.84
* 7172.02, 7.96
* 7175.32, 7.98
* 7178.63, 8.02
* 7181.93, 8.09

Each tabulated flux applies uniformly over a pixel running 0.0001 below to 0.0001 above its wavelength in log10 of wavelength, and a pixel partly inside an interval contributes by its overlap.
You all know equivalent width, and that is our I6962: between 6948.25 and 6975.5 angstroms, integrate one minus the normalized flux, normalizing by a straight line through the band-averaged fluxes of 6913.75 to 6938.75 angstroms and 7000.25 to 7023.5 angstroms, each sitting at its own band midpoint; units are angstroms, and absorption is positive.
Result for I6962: -1.1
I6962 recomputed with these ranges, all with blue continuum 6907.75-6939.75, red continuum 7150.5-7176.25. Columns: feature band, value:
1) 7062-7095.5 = -2.0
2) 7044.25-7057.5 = -1.8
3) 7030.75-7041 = -1.1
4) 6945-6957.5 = -0.9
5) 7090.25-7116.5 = -0.6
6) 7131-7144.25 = 0.5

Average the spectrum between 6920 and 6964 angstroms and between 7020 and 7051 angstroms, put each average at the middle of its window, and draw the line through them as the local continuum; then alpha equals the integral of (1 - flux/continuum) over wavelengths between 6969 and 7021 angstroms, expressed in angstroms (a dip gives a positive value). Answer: 0.7 angstroms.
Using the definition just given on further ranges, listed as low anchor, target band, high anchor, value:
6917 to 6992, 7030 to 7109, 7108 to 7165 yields -4.96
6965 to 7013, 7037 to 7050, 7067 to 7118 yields -0.90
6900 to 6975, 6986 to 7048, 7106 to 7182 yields -4.28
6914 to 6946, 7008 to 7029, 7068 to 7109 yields -0.90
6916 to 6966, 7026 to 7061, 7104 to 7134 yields -2.86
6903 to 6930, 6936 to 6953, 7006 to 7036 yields -0.95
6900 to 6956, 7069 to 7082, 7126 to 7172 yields -1.32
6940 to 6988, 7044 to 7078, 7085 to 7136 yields -2.16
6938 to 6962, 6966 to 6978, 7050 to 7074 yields -0.01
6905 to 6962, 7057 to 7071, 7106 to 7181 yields -0.71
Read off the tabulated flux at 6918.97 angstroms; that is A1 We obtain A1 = 7.38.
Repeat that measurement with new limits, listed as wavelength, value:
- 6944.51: 8.25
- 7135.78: 7.43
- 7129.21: 7.35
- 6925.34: 7.57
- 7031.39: 8.74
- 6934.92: 8.15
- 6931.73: 8.08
